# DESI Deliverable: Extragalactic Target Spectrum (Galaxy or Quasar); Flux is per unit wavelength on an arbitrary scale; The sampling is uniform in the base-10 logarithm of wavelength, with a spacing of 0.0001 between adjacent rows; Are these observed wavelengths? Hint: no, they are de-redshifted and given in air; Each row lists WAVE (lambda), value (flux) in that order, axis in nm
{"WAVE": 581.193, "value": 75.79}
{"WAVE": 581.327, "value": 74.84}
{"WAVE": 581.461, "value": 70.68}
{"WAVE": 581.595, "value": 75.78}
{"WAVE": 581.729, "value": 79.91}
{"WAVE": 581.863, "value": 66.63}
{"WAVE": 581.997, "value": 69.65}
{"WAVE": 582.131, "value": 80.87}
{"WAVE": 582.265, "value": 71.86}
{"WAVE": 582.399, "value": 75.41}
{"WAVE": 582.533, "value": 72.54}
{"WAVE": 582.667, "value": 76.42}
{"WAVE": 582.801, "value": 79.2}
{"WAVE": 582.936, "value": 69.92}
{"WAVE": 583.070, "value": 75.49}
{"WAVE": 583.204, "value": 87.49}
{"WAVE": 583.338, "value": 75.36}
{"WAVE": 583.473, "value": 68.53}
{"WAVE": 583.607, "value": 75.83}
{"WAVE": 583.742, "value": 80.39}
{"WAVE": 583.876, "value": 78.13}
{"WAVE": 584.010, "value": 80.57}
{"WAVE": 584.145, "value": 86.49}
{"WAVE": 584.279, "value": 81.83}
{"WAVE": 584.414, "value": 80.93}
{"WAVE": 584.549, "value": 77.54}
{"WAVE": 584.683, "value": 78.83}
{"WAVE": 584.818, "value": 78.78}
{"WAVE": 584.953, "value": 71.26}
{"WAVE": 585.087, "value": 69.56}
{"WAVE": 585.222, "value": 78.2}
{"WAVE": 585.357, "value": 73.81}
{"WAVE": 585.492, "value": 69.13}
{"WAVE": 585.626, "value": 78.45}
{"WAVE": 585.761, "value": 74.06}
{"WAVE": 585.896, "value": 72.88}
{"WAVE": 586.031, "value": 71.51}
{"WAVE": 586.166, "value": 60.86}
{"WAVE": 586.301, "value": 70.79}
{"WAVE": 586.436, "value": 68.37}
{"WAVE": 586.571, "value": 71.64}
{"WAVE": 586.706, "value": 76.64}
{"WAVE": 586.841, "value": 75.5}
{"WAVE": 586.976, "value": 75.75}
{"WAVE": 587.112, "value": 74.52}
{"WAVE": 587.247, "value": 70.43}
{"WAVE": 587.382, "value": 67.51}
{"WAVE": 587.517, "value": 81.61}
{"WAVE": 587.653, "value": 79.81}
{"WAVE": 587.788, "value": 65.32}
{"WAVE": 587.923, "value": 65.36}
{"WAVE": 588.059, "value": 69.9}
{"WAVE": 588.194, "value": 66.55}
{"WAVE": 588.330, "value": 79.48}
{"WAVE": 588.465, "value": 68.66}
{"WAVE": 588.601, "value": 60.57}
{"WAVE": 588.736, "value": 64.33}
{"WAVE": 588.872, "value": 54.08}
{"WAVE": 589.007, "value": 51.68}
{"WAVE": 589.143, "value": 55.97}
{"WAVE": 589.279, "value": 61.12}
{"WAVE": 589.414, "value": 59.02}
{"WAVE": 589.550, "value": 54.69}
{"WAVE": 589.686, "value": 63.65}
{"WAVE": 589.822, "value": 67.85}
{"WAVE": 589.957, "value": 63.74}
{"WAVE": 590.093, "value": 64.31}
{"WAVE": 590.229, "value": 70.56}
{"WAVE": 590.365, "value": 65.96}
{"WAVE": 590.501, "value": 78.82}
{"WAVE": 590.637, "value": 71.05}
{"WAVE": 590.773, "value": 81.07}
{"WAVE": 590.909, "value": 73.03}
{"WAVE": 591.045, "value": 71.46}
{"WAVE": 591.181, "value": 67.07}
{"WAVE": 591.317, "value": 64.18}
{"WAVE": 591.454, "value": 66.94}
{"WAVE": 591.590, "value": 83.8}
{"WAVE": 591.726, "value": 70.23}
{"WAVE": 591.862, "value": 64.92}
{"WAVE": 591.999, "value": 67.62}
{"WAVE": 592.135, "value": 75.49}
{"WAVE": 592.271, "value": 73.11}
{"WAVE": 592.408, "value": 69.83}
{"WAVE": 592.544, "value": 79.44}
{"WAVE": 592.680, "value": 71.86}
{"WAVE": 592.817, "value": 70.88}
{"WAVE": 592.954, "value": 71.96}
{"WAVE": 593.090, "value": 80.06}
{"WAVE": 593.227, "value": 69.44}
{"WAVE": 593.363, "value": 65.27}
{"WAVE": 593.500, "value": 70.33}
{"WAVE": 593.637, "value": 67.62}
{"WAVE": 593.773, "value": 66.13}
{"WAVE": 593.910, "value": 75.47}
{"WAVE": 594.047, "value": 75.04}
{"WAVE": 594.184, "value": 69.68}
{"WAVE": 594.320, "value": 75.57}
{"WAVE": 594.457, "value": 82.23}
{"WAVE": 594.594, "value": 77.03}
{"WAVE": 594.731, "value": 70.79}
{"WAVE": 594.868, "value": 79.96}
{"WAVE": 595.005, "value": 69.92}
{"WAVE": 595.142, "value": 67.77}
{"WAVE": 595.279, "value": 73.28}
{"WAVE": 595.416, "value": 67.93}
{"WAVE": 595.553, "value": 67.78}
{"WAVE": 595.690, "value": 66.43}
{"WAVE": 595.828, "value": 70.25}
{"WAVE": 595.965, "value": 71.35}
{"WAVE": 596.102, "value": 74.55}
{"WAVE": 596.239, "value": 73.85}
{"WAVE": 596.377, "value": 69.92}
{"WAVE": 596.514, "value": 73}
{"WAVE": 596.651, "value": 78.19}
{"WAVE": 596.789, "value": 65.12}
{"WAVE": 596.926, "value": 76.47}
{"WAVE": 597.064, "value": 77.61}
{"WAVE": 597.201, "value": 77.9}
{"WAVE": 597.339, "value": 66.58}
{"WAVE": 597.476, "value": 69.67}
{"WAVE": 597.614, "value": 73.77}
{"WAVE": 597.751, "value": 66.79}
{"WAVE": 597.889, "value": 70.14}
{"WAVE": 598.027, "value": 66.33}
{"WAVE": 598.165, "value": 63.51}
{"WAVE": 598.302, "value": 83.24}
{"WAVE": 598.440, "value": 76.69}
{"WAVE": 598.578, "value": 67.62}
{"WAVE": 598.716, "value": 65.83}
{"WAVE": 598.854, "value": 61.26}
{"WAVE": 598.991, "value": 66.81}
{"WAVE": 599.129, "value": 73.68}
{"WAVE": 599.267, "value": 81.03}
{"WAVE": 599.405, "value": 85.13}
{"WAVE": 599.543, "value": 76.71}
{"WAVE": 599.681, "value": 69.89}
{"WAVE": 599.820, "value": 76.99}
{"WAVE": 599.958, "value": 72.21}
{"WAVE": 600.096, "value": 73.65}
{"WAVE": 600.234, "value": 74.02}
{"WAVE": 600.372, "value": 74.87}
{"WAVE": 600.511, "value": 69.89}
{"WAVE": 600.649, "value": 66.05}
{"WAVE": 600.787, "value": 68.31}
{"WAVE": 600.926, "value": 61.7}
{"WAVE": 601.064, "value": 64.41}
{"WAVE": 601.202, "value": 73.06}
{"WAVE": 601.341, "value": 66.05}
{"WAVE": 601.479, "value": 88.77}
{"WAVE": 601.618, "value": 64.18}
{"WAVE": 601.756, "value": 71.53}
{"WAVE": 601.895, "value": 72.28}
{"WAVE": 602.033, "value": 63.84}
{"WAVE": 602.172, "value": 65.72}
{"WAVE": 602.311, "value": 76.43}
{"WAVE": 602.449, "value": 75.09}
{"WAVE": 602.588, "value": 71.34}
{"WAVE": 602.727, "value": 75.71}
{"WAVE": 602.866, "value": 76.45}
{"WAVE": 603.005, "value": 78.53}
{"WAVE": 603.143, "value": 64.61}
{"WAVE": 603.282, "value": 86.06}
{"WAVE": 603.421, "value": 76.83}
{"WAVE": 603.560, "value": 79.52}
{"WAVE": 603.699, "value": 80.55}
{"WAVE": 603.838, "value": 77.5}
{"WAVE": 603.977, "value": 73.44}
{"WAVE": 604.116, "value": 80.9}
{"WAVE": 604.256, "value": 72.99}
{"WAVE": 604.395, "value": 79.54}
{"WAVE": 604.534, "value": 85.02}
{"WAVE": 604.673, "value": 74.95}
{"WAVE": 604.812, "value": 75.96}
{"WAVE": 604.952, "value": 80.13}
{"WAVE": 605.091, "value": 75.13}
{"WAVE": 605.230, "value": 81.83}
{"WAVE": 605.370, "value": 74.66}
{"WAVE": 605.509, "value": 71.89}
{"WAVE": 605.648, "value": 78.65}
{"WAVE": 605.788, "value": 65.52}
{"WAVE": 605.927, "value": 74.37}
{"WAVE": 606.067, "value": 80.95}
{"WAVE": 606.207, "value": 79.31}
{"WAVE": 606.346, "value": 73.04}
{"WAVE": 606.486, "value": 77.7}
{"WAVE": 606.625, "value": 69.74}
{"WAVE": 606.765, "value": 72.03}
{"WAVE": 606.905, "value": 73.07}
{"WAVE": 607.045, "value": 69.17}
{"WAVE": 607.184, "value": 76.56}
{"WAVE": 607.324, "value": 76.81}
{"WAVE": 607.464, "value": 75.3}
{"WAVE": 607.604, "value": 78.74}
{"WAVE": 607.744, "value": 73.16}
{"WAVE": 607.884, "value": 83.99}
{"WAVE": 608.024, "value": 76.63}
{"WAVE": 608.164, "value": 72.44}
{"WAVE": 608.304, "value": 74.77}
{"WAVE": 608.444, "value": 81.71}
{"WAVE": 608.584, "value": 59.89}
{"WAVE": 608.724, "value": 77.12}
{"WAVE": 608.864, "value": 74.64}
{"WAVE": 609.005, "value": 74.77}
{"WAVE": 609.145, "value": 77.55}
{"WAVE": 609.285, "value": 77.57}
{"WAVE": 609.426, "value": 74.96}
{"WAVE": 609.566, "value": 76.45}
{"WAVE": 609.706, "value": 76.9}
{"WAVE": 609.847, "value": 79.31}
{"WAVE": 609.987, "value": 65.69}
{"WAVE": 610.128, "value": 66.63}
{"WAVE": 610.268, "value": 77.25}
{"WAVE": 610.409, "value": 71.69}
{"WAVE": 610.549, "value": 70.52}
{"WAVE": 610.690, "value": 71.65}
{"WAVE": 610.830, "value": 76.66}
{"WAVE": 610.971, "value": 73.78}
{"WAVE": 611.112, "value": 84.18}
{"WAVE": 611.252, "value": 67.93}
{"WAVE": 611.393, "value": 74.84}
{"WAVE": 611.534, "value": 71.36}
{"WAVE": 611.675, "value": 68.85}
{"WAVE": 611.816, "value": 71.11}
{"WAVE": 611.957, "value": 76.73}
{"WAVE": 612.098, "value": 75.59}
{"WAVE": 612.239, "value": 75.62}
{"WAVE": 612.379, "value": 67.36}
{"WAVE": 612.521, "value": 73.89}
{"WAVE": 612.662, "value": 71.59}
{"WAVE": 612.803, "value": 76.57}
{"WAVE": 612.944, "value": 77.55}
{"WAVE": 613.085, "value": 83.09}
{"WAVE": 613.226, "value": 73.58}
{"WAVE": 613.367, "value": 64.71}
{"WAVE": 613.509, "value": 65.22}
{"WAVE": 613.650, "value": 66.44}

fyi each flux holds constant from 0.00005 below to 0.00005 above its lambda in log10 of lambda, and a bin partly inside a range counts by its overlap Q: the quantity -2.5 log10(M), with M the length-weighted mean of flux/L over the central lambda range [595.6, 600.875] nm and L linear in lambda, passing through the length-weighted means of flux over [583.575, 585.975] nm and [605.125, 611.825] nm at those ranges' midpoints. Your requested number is 0.05 mag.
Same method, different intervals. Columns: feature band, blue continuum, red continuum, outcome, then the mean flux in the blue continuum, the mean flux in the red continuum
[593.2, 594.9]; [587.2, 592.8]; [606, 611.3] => -0.04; 68.4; 74.8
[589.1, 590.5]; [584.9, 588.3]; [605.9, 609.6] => 0.14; 72.1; 75.3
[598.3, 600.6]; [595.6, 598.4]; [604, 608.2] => 0.00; 71.7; 76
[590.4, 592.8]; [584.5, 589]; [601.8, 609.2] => 0.00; 71.3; 75.3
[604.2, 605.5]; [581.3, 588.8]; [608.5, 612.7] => -0.06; 74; 73.4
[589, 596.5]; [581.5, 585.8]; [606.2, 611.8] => 0.08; 76.2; 74.3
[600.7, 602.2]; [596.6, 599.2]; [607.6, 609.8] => 0.05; 70.9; 75.6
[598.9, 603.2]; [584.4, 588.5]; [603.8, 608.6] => 0.04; 72.9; 75.8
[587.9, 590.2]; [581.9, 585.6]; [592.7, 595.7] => 0.18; 76.4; 71.9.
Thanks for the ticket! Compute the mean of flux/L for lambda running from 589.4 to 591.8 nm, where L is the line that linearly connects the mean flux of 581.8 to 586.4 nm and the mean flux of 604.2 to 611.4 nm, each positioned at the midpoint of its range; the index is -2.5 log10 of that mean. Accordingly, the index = 0.094 mag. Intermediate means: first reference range 75.2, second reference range 75.1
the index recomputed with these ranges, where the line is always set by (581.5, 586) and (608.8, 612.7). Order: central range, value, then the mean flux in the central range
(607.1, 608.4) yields -0.04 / 76.5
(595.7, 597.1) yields 0.03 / 72.6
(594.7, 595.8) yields 0.07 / 70.4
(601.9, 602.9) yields 0.04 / 71.9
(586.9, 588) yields 0.05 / 72.5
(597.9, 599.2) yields 0.08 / 69.5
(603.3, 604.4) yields -0.05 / 77.9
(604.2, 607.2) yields -0.02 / 75.6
